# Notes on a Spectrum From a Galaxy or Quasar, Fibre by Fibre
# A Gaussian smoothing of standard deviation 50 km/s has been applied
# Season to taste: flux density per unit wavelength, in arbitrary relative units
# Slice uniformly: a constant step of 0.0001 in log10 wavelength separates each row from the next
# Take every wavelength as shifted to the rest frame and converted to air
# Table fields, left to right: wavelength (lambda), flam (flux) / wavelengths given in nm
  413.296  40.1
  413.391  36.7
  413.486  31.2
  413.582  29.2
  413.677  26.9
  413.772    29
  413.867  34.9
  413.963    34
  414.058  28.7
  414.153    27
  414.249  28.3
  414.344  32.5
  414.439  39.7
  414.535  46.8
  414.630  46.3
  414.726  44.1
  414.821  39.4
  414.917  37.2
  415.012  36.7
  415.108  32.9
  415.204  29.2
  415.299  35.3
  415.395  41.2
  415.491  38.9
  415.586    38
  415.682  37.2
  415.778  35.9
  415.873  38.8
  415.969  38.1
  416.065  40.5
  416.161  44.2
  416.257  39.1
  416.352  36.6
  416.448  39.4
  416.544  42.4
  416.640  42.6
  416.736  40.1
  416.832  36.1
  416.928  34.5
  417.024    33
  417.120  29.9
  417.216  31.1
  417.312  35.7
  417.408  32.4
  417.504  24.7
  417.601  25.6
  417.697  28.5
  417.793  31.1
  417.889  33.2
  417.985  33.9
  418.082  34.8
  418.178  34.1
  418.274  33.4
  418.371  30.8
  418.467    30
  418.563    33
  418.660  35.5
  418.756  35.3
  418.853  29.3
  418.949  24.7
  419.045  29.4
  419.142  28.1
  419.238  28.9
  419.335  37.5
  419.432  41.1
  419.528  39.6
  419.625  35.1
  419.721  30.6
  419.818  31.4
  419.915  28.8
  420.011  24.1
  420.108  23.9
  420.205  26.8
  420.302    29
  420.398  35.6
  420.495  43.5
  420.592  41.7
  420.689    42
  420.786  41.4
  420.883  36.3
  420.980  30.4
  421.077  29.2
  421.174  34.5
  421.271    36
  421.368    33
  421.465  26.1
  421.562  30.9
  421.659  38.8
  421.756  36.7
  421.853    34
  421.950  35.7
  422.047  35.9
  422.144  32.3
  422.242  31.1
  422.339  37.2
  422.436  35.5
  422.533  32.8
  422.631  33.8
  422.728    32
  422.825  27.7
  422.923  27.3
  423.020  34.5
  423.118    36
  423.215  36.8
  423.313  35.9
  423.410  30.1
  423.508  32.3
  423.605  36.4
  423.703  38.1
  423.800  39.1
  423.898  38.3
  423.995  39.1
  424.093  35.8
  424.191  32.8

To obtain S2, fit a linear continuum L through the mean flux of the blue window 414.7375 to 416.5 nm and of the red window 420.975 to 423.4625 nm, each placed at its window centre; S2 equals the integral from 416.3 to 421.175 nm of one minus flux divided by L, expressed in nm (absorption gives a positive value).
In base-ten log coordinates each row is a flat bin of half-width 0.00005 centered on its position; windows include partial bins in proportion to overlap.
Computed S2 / 0.32 nm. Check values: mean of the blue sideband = 37.9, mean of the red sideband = 33.3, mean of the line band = 33.3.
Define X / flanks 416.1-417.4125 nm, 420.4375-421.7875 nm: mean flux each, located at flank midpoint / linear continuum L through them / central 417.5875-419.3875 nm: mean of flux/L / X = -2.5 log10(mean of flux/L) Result 0.16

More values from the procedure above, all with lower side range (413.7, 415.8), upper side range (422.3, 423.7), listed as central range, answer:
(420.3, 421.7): -0.04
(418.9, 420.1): 0.11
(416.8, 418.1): 0.12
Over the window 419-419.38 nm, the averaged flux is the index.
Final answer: 30.9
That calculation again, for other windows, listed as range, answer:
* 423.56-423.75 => 37.2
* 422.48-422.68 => 33.3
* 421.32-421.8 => 33.1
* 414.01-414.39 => 29.2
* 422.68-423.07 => 30.3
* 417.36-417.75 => 27.8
